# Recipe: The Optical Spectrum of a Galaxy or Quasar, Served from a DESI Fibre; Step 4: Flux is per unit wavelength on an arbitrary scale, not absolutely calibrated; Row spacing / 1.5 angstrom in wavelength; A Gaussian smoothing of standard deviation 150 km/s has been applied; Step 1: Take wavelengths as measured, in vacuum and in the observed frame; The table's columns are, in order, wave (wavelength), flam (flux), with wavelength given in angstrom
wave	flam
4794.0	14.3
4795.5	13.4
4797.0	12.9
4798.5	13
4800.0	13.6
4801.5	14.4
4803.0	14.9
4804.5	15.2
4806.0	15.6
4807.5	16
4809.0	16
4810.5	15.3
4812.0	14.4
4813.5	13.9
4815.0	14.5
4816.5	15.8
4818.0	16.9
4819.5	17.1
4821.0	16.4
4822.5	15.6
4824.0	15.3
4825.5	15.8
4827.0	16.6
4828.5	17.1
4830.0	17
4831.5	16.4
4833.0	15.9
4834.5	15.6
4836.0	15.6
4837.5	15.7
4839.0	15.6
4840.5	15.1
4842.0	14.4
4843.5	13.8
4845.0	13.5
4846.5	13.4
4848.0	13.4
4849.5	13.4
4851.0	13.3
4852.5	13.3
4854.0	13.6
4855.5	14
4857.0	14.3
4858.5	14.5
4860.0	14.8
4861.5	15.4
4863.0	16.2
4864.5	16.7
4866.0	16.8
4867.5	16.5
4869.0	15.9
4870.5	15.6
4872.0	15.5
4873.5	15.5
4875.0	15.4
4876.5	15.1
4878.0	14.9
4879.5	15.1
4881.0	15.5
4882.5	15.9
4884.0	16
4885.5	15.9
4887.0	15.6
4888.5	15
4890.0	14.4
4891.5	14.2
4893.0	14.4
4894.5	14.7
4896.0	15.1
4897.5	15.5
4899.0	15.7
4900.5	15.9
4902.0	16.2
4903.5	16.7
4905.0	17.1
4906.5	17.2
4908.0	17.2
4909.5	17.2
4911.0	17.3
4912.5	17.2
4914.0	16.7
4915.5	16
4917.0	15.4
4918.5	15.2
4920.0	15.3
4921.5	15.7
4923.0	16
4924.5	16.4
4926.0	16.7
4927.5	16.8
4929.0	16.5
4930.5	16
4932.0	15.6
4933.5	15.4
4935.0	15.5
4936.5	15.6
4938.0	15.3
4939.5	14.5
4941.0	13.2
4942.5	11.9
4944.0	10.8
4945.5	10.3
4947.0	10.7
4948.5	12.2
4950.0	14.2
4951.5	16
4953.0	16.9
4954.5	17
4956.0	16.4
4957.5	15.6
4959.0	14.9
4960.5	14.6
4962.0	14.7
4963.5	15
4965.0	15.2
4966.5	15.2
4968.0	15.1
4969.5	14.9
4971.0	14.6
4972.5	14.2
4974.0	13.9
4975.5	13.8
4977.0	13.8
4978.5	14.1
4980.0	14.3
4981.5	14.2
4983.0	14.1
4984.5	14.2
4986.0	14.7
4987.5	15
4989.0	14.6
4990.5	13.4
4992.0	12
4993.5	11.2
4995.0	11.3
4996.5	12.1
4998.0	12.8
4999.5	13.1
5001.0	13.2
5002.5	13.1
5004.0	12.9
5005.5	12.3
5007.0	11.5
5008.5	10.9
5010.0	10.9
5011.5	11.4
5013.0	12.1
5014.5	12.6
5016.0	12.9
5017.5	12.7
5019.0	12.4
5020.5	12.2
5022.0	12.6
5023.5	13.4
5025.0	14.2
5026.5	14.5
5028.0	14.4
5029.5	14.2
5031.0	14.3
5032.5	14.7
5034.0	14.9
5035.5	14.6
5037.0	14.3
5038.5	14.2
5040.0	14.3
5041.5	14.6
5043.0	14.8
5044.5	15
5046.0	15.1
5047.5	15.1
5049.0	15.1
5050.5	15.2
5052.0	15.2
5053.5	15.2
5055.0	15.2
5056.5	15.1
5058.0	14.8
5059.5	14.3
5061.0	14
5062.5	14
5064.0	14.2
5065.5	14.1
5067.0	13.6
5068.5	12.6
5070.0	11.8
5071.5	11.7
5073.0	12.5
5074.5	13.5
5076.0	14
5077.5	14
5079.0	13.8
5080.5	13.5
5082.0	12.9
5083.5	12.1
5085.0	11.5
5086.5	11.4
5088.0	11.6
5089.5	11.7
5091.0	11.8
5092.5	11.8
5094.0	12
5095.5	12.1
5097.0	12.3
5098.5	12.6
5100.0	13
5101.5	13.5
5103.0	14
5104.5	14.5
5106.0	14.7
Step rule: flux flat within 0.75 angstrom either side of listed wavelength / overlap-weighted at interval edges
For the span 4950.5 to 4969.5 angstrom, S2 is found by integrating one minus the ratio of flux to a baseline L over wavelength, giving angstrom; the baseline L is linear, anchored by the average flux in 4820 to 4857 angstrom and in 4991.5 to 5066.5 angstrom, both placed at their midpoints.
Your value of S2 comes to -1.90 angstrom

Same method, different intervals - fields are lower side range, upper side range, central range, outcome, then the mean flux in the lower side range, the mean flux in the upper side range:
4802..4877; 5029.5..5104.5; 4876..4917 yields -2.7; 15.3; 13.6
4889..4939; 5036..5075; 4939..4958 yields 2.1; 15.9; 14.2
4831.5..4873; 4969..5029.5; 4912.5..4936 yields -3.2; 14.9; 13.2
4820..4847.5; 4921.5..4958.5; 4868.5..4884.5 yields -0.3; 15.5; 14.8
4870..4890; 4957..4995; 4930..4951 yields 1.5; 15.4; 14.2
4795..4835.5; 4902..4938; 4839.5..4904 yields 3.4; 15.4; 16.3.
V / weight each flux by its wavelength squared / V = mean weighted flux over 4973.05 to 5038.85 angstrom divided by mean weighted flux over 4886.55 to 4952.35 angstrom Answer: 0.90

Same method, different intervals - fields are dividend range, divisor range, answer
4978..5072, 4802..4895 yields 0.96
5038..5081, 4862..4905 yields 0.97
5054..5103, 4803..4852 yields 0.95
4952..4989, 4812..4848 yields 1.02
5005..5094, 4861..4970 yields 0.92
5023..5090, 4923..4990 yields 0.99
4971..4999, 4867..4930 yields 0.89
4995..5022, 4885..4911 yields 0.81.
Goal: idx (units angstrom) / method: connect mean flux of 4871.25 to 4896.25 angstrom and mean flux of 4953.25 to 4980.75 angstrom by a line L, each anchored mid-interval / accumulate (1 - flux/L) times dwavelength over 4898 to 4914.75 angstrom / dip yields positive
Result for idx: -1.82 angstrom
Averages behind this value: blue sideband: 15.2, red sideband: 14.9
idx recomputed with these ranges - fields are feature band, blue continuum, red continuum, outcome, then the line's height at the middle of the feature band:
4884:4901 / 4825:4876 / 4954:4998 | -0.35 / 14.9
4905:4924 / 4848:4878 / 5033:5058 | -1.82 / 15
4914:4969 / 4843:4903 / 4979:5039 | -3.34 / 14.1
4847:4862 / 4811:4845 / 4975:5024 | 1.20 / 15.2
